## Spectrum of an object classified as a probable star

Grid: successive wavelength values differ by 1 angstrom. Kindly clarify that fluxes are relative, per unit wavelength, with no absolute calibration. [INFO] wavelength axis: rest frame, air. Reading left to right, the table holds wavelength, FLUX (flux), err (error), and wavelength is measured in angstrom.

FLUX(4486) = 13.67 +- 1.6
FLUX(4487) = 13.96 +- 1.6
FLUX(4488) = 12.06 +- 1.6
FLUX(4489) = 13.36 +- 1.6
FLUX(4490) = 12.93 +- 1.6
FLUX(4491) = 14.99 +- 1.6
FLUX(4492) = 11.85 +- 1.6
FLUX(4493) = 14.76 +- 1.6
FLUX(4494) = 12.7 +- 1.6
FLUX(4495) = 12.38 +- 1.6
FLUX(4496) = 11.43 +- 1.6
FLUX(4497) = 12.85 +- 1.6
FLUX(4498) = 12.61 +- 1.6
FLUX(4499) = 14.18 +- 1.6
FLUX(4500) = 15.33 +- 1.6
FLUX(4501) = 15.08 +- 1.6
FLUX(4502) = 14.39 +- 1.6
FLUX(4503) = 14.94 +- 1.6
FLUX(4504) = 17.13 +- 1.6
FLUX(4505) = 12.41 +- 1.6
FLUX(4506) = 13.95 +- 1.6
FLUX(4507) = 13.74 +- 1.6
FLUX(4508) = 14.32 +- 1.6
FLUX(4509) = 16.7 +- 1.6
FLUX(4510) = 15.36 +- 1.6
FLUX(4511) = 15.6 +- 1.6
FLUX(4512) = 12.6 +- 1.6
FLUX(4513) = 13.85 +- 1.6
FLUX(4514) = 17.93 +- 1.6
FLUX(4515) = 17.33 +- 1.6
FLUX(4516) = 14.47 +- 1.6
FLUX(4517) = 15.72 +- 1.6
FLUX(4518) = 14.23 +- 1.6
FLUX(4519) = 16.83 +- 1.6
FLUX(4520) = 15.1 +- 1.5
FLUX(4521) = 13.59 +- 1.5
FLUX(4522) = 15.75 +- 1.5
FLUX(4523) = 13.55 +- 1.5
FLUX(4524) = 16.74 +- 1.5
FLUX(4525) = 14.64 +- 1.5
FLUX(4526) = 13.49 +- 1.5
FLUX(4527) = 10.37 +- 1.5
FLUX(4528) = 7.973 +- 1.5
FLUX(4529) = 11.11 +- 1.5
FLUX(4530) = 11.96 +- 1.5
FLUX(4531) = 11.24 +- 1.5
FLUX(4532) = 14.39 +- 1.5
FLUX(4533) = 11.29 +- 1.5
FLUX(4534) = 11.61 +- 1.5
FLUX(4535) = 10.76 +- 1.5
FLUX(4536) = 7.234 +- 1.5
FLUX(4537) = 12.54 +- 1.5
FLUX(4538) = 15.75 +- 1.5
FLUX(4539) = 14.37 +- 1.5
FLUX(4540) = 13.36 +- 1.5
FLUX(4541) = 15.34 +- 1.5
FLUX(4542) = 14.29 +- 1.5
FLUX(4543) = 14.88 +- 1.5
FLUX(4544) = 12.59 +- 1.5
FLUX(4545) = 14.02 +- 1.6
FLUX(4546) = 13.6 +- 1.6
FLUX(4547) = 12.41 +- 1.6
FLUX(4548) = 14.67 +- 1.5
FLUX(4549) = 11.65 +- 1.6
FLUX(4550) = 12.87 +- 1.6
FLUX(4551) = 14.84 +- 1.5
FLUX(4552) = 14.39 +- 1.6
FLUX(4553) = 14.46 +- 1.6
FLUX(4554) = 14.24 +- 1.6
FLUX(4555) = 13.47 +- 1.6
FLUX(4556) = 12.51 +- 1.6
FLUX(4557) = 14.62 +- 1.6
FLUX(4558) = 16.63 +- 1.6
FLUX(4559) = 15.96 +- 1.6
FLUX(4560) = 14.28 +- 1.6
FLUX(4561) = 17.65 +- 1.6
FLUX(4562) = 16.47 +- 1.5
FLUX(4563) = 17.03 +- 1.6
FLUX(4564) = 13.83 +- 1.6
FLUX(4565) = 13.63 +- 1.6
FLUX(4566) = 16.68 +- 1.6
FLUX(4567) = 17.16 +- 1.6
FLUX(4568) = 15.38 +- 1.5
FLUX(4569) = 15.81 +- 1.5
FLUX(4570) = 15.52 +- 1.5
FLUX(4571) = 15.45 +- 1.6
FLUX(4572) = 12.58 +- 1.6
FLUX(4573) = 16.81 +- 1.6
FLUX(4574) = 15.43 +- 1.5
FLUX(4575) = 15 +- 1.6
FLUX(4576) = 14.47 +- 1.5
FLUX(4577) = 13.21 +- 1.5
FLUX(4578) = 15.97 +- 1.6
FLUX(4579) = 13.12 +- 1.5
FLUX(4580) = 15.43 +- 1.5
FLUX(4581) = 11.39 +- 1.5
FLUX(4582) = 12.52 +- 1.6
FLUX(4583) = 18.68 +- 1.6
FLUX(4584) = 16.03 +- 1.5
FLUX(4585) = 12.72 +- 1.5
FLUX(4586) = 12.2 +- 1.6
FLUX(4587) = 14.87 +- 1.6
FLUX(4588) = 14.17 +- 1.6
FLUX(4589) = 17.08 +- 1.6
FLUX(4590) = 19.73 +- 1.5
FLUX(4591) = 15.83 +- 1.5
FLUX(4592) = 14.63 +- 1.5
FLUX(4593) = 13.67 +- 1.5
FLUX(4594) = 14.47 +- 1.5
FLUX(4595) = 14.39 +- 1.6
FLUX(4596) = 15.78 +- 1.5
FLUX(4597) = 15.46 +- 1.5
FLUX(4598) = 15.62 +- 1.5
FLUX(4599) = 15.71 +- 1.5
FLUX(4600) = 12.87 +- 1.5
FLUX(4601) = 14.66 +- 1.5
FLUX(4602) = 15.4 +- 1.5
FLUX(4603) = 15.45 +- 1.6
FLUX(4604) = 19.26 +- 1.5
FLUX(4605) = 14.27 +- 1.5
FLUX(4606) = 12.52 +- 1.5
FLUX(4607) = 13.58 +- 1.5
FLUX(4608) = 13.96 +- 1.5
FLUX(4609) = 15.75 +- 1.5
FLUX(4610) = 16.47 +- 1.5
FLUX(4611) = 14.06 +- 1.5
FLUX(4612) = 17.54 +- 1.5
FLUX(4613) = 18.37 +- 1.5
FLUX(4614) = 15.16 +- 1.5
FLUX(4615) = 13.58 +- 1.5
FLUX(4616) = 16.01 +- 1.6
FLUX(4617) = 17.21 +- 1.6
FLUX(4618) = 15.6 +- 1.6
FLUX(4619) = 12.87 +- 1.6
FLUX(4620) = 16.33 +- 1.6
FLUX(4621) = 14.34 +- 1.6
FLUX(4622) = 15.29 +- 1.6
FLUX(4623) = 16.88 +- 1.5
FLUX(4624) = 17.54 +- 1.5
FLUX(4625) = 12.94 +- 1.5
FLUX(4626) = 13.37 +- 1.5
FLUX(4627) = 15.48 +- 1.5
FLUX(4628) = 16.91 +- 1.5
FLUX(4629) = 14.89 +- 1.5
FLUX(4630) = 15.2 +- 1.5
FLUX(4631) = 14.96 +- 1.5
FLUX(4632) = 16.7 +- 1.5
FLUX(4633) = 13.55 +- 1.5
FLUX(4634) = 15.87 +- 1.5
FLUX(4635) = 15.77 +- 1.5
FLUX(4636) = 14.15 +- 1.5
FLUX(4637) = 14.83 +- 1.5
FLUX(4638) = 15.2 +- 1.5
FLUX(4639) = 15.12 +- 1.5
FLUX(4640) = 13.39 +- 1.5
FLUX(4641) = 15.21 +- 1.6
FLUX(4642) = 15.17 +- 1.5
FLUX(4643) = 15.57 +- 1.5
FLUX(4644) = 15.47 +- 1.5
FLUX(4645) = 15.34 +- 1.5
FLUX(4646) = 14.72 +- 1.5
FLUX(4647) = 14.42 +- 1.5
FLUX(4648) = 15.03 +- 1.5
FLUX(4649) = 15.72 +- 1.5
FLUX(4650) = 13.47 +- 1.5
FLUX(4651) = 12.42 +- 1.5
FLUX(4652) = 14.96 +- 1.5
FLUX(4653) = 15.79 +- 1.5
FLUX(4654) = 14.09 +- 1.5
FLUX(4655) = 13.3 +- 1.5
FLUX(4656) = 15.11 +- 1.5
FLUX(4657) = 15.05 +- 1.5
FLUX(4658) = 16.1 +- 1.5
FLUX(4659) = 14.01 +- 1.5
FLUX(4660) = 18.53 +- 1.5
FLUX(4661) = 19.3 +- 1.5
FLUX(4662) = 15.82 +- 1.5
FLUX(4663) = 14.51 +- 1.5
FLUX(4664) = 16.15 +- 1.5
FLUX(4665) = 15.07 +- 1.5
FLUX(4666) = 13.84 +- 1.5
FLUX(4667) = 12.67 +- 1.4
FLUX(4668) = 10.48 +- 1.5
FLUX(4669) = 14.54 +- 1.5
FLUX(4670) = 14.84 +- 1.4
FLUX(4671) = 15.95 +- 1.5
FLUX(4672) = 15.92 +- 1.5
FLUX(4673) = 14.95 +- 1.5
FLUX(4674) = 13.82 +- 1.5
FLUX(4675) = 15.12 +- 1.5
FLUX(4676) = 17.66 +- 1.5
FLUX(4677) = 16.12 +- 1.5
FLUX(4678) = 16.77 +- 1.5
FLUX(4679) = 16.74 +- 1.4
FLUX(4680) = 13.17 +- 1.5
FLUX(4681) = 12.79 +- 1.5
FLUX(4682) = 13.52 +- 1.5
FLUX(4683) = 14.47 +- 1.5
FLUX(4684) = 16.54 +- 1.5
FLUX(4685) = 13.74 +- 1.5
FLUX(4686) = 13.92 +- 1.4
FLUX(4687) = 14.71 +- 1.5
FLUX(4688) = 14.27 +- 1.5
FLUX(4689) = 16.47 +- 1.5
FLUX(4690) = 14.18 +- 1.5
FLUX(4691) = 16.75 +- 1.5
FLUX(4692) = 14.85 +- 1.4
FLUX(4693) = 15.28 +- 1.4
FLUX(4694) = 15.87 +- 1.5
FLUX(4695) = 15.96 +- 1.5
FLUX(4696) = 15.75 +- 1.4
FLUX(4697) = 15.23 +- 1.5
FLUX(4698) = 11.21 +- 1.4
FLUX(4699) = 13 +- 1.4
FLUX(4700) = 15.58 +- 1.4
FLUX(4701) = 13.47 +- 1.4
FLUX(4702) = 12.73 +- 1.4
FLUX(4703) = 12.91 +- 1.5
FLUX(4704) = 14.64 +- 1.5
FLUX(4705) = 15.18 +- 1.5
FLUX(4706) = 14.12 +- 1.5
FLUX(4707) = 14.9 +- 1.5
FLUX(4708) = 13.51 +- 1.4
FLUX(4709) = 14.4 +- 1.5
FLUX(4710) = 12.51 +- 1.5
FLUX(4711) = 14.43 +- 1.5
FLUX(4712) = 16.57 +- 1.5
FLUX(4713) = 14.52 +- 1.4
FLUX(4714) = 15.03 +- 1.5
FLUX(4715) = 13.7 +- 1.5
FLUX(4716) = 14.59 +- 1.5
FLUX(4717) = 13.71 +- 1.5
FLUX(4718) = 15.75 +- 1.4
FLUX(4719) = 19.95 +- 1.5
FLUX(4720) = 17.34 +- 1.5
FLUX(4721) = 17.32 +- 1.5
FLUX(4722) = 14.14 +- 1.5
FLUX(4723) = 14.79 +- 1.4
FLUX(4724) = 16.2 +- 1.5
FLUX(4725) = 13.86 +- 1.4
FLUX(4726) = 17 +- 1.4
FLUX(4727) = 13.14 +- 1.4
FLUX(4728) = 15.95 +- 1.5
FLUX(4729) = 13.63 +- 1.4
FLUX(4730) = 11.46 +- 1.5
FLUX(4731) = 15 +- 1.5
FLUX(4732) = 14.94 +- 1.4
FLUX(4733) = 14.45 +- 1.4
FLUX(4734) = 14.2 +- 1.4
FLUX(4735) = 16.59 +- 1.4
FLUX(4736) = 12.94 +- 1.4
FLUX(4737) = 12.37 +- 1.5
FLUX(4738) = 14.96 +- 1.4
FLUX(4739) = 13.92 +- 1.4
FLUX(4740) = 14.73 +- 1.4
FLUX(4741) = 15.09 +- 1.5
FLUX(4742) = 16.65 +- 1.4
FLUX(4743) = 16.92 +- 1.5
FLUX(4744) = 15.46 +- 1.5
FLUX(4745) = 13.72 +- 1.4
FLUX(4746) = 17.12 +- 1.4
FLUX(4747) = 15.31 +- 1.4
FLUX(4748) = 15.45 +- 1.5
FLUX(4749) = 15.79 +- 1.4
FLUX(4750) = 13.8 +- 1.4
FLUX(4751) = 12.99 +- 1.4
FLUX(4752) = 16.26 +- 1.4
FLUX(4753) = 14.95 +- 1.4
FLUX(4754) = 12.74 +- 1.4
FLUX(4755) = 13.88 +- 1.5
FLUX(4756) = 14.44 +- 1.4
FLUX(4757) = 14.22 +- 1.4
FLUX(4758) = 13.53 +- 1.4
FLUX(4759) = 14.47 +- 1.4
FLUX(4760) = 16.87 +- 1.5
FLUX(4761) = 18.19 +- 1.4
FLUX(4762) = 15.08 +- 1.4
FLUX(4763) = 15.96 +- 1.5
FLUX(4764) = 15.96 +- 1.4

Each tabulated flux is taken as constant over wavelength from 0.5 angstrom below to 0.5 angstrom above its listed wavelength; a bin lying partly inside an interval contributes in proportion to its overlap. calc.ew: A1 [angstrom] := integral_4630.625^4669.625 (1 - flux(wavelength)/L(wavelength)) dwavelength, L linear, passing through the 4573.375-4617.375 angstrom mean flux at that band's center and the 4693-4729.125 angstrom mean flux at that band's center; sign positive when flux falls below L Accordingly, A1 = 0.13 angstrom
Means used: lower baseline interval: 15.1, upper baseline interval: 14.8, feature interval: 14.9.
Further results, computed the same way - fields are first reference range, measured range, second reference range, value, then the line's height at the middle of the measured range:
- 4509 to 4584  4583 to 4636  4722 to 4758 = -3.26 angstrom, 14.4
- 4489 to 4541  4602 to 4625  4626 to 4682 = -1.32 angstrom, 14.6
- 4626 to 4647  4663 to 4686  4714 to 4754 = 0.50 angstrom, 15.1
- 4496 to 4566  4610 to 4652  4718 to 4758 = -2.01 angstrom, 14.5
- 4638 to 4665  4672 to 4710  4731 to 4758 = 0.71 angstrom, 15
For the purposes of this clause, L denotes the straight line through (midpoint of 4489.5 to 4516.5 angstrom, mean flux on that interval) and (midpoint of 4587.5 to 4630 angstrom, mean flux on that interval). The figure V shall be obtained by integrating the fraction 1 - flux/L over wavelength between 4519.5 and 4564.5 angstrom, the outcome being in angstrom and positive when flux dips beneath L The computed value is 3.2 angstrom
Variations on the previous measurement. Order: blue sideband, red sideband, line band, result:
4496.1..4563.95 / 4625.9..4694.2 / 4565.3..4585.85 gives -0.8 angstrom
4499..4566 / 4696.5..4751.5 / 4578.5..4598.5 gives -0.9 angstrom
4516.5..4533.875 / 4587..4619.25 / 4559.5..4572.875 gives -1.0 angstrom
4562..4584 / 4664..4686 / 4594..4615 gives -0.4 angstrom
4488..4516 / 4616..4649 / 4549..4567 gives -0.3 angstrom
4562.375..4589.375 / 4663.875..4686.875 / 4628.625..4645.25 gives -0.3 angstrom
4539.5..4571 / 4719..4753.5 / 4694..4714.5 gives 0.9 angstrom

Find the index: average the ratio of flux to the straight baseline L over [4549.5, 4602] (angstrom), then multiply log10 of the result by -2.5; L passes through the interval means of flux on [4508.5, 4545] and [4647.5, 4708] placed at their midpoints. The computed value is -0.065 mag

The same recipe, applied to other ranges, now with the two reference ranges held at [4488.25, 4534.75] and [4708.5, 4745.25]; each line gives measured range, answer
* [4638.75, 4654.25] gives -0.02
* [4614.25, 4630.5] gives -0.06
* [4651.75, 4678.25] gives -0.04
